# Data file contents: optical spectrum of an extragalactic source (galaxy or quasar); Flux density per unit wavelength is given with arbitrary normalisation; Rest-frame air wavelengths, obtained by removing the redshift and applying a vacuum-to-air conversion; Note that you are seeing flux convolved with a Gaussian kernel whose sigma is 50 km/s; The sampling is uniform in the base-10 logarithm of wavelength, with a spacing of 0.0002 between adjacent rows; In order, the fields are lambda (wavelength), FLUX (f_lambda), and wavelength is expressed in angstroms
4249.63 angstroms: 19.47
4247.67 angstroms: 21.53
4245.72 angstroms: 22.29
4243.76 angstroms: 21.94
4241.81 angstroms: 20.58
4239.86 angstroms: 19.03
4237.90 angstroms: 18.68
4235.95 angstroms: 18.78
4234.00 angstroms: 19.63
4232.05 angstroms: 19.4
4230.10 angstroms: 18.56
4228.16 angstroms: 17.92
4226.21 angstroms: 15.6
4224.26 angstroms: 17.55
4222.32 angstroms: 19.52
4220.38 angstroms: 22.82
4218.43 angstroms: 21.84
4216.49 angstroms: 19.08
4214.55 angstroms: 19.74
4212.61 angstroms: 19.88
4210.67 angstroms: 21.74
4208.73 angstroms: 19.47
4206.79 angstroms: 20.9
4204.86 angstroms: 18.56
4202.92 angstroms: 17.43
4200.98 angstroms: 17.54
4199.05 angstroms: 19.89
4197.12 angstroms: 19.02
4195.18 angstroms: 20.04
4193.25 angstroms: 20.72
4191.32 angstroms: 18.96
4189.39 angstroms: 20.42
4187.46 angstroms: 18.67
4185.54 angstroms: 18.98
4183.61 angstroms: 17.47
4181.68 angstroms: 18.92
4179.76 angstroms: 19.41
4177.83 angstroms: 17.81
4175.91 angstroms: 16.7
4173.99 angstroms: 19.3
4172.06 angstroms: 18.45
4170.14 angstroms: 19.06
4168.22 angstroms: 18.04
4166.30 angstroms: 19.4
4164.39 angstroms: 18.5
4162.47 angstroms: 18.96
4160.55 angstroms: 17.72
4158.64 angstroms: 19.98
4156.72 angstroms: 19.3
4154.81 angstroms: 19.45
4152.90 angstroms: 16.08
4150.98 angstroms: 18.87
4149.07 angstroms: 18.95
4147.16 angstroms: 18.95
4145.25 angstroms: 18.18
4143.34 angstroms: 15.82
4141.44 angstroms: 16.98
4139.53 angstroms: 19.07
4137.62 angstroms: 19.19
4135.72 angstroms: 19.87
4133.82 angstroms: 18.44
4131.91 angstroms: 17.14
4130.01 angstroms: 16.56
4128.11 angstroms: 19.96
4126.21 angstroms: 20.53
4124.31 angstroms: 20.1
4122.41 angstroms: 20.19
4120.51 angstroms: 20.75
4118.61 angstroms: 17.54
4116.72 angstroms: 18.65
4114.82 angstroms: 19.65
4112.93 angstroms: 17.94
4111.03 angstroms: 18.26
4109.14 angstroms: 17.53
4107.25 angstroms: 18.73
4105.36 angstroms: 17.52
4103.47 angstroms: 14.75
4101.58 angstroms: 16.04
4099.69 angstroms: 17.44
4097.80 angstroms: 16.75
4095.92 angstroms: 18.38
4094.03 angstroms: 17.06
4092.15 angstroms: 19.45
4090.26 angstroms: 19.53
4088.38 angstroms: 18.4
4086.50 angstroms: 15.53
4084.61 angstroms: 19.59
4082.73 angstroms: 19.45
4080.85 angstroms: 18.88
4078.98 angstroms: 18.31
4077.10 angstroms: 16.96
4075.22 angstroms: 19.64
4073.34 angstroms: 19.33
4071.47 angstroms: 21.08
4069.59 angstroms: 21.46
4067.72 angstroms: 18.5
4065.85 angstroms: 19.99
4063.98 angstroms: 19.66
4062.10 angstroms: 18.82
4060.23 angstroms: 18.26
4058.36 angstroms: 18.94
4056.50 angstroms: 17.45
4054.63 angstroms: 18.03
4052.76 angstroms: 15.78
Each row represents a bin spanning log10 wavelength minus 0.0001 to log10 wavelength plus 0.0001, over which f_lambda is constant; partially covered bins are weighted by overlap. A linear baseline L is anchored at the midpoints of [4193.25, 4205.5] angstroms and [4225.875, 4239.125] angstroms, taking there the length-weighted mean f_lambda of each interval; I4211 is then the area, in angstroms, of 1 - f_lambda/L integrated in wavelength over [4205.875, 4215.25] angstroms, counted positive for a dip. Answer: -0.8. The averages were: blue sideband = 18.9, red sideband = 18.5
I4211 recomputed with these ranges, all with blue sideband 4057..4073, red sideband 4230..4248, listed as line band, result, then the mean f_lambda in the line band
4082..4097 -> 0.93 angstroms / 18.4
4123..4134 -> 0.48 angstroms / 18.9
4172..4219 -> 1.64 angstroms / 19.2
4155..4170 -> 0.71 angstroms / 18.9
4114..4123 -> 0.17 angstroms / 19.3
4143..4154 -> 1.02 angstroms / 17.9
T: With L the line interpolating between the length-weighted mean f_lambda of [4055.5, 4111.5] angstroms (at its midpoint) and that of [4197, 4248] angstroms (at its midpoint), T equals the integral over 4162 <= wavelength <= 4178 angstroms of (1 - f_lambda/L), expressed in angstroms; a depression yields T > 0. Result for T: 0.5 angstroms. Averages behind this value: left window 18.4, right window 19.6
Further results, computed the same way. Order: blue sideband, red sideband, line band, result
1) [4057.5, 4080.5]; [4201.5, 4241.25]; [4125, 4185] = 2.41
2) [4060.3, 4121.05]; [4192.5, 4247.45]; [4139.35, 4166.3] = 0.92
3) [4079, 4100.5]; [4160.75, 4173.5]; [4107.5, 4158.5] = -0.41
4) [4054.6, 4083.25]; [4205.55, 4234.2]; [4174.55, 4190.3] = 0.72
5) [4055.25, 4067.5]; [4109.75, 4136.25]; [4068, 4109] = 1.27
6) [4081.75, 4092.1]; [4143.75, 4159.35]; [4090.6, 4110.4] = 1.20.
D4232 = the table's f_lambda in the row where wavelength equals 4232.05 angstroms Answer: 19.4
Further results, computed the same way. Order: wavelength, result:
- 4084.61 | 19.59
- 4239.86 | 19.03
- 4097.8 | 16.75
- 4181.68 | 18.92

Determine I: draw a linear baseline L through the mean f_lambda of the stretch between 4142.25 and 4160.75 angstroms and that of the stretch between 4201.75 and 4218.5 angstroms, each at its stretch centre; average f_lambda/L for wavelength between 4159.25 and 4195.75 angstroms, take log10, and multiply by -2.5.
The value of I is 0.008 mag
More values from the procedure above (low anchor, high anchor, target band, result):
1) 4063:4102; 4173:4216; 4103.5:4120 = 0.04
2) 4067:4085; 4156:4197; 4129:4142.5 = 0.05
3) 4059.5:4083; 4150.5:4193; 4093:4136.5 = 0.04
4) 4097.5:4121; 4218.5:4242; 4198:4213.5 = -0.04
